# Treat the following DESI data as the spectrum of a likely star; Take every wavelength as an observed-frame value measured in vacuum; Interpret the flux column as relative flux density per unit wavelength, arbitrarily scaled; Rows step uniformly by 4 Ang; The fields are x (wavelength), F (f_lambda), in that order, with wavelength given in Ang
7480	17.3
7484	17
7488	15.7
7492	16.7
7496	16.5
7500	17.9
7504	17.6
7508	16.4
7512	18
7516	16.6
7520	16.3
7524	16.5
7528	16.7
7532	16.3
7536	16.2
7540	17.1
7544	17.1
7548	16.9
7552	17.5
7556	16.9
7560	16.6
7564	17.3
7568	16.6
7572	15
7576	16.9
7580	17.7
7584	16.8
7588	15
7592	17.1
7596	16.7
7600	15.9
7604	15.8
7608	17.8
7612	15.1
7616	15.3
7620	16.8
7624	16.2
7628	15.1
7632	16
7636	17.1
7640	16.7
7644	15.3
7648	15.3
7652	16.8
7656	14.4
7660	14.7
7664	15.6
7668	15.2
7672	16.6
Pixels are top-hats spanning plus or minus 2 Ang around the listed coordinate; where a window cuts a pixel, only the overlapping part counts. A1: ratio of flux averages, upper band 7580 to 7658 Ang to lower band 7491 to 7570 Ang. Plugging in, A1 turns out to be 0.95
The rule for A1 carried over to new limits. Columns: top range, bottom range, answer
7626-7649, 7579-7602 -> 0.97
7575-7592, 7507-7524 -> 0.99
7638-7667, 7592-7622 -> 0.96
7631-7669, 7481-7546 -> 0.94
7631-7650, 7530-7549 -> 0.96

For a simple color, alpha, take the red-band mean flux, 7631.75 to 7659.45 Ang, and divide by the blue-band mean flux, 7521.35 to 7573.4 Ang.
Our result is 0.95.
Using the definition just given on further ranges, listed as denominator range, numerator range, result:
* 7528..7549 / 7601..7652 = 0.96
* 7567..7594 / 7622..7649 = 0.97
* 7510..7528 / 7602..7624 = 0.96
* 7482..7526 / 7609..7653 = 0.95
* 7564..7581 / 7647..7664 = 0.93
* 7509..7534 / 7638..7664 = 0.93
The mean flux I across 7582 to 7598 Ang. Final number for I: 16.4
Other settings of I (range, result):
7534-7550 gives 16.8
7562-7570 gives 17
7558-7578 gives 16.5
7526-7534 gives 16.5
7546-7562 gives 17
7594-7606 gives 16.1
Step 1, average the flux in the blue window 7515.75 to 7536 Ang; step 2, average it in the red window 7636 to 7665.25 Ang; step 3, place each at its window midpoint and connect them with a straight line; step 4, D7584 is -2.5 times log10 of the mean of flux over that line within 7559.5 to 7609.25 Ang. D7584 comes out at -0.03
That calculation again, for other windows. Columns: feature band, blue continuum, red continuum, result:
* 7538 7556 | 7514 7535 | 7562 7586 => -0.03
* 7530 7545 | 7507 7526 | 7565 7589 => 0.00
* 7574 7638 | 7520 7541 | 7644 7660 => -0.04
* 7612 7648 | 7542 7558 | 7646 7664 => -0.01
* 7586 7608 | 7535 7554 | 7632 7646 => 0.02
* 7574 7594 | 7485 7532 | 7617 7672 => -0.03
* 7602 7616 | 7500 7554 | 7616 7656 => 0.01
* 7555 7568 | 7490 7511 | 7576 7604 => -0.01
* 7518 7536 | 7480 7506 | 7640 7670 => 0.01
